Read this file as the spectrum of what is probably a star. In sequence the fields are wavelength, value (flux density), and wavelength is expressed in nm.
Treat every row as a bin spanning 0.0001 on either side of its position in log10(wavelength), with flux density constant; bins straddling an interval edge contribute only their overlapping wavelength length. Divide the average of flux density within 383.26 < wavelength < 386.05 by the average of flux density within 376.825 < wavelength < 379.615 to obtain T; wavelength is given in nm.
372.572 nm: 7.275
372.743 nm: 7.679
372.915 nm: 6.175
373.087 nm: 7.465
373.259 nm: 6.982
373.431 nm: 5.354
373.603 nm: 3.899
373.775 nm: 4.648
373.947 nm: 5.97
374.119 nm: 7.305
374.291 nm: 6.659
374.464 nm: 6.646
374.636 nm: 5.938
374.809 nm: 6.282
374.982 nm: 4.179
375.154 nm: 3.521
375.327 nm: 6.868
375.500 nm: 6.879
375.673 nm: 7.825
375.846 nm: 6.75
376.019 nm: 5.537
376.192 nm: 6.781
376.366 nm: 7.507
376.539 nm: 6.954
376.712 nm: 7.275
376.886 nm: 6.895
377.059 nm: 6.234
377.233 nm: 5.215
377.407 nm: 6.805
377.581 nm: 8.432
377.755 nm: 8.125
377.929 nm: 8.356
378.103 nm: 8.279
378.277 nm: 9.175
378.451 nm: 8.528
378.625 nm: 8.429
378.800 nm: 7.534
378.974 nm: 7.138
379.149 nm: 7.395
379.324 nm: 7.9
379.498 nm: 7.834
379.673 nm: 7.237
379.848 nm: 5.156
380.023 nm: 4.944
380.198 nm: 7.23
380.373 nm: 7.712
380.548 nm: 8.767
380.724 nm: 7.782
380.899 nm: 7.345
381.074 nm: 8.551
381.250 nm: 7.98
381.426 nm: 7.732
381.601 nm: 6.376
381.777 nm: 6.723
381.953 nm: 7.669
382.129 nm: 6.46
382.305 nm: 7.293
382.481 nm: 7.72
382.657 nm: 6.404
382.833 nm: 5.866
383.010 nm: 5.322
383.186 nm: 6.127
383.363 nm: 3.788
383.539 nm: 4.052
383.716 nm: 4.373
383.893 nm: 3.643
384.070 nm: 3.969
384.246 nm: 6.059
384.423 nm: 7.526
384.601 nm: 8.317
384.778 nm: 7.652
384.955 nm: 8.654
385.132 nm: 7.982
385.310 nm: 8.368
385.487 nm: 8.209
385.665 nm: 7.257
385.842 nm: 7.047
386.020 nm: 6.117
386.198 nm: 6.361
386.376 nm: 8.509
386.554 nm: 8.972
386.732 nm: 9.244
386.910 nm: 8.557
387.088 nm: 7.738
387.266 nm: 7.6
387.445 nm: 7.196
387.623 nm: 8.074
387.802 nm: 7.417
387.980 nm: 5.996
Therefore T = 0.84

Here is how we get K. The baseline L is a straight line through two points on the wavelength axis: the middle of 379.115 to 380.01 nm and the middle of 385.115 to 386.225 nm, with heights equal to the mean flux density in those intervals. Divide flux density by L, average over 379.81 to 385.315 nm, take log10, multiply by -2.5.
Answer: 0.07 mag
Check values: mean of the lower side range 6.91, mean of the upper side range 7.34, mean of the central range 6.66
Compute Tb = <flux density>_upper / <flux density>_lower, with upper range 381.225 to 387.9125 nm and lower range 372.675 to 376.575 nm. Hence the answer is 1.11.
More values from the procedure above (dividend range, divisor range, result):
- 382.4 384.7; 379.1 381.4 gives 0.76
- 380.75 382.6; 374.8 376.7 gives 1.17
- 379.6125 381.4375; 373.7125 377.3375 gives 1.16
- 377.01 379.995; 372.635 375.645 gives 1.23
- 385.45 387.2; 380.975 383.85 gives 1.22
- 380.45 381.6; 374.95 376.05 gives 1.31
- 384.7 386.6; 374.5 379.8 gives 1.09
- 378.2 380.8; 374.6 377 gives 1.18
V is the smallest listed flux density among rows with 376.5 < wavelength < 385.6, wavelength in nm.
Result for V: 3.643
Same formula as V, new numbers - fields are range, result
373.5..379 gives 3.521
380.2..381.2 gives 7.345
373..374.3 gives 3.899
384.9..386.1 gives 6.117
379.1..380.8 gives 4.944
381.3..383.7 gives 3.788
